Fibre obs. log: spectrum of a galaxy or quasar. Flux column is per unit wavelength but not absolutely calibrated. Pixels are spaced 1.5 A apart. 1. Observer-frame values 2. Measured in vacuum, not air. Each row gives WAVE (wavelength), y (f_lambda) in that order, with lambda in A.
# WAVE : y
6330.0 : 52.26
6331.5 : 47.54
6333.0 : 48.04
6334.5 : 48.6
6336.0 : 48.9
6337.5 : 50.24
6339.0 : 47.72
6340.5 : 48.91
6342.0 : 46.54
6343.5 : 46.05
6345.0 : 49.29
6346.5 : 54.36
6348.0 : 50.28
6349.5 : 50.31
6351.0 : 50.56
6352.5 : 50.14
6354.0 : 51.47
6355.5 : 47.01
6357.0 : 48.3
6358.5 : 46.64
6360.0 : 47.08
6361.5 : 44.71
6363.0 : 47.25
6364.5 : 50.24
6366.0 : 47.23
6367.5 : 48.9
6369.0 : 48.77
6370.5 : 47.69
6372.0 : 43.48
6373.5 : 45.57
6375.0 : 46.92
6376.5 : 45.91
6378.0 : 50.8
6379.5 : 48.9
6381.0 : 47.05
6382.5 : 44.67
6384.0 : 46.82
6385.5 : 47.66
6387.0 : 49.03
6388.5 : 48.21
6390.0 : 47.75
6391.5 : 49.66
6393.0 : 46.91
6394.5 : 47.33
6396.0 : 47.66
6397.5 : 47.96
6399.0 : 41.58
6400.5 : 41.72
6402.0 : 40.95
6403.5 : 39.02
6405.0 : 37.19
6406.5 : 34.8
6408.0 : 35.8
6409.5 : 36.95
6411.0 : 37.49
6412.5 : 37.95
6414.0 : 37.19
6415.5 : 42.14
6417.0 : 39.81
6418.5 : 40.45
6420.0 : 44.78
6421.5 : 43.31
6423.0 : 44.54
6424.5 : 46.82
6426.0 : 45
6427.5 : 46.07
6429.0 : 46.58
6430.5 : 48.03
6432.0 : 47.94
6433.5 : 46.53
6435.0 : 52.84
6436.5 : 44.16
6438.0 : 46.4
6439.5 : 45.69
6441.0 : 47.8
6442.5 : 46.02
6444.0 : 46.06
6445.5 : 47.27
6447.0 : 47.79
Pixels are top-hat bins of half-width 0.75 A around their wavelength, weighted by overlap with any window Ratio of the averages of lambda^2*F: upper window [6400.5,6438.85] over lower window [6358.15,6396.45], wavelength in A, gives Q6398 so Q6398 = 0.91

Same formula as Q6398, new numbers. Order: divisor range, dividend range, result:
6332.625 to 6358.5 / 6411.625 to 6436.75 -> 0.92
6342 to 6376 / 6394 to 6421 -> 0.85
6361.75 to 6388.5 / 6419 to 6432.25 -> 0.98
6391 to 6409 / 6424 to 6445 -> 1.12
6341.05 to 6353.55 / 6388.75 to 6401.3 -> 0.95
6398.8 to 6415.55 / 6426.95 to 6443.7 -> 1.24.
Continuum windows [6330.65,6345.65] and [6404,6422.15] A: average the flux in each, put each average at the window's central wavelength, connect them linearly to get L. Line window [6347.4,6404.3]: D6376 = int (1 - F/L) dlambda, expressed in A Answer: -4.7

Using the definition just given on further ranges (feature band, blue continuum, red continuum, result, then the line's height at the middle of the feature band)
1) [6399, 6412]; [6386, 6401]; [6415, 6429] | 2.1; 45.6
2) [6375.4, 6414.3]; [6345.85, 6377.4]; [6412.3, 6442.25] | 2.3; 46.5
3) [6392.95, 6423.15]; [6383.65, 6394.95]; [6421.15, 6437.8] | 4.0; 47.3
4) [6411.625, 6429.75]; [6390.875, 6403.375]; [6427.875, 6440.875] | 1.4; 46.5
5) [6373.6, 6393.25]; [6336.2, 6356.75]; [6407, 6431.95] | -0.8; 45.7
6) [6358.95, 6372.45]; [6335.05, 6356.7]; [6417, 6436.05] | 0.3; 48.5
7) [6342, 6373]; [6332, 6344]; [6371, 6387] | -0.6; 47.6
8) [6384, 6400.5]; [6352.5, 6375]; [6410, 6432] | -0.7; 45.3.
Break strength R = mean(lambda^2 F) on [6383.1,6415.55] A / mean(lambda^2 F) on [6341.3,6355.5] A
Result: 0.87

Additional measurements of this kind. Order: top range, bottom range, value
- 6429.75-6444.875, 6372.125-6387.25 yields 1.02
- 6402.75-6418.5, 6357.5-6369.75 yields 0.81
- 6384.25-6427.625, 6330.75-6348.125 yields 0.90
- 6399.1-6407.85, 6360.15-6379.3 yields 0.83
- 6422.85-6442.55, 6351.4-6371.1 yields 0.99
